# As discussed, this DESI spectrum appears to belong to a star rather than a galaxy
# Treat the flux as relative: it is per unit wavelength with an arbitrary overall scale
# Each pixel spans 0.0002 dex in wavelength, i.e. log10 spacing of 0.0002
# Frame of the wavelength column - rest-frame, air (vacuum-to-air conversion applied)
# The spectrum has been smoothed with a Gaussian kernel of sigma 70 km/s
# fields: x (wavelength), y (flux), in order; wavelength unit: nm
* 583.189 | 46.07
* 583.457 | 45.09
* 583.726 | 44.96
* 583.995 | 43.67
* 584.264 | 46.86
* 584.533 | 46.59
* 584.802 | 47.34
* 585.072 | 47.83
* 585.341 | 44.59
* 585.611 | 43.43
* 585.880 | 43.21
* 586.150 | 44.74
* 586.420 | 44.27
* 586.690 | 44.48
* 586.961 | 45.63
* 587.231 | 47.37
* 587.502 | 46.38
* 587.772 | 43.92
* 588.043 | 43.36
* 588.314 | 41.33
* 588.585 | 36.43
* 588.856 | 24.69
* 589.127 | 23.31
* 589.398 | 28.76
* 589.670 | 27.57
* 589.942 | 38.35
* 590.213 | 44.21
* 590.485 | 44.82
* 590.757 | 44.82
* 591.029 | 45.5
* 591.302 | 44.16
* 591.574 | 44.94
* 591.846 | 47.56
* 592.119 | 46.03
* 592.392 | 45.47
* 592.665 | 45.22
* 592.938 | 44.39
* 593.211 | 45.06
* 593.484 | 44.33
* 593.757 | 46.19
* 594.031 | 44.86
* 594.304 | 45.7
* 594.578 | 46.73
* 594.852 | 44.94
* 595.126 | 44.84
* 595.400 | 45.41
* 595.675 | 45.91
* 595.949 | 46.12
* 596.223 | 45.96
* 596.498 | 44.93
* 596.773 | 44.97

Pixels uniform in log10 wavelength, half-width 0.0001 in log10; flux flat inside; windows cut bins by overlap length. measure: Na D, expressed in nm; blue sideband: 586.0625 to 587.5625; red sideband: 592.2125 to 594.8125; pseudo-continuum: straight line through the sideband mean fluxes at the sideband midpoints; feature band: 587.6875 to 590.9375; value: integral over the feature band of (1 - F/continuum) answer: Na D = 0.615 nm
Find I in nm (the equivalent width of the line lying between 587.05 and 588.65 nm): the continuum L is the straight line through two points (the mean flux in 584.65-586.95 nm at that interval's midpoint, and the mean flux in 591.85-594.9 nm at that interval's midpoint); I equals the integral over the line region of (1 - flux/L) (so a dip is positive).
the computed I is 0.06 nm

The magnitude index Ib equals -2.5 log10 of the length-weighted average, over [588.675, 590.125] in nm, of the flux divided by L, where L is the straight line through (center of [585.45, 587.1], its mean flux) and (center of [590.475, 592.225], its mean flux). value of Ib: 0.47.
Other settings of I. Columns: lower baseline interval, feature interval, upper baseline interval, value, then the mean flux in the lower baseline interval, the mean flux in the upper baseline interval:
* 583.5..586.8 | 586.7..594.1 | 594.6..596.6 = 0.60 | 45.2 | 45.5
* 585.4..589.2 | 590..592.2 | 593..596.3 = -0.08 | 41.3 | 45.5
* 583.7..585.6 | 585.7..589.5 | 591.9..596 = 0.48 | 45.9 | 45.4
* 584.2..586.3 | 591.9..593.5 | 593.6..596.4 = 0.01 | 45.5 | 45.6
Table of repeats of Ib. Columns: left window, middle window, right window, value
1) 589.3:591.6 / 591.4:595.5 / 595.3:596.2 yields -0.05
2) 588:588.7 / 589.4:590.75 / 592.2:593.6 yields 0.10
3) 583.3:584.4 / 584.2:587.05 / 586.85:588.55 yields -0.01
